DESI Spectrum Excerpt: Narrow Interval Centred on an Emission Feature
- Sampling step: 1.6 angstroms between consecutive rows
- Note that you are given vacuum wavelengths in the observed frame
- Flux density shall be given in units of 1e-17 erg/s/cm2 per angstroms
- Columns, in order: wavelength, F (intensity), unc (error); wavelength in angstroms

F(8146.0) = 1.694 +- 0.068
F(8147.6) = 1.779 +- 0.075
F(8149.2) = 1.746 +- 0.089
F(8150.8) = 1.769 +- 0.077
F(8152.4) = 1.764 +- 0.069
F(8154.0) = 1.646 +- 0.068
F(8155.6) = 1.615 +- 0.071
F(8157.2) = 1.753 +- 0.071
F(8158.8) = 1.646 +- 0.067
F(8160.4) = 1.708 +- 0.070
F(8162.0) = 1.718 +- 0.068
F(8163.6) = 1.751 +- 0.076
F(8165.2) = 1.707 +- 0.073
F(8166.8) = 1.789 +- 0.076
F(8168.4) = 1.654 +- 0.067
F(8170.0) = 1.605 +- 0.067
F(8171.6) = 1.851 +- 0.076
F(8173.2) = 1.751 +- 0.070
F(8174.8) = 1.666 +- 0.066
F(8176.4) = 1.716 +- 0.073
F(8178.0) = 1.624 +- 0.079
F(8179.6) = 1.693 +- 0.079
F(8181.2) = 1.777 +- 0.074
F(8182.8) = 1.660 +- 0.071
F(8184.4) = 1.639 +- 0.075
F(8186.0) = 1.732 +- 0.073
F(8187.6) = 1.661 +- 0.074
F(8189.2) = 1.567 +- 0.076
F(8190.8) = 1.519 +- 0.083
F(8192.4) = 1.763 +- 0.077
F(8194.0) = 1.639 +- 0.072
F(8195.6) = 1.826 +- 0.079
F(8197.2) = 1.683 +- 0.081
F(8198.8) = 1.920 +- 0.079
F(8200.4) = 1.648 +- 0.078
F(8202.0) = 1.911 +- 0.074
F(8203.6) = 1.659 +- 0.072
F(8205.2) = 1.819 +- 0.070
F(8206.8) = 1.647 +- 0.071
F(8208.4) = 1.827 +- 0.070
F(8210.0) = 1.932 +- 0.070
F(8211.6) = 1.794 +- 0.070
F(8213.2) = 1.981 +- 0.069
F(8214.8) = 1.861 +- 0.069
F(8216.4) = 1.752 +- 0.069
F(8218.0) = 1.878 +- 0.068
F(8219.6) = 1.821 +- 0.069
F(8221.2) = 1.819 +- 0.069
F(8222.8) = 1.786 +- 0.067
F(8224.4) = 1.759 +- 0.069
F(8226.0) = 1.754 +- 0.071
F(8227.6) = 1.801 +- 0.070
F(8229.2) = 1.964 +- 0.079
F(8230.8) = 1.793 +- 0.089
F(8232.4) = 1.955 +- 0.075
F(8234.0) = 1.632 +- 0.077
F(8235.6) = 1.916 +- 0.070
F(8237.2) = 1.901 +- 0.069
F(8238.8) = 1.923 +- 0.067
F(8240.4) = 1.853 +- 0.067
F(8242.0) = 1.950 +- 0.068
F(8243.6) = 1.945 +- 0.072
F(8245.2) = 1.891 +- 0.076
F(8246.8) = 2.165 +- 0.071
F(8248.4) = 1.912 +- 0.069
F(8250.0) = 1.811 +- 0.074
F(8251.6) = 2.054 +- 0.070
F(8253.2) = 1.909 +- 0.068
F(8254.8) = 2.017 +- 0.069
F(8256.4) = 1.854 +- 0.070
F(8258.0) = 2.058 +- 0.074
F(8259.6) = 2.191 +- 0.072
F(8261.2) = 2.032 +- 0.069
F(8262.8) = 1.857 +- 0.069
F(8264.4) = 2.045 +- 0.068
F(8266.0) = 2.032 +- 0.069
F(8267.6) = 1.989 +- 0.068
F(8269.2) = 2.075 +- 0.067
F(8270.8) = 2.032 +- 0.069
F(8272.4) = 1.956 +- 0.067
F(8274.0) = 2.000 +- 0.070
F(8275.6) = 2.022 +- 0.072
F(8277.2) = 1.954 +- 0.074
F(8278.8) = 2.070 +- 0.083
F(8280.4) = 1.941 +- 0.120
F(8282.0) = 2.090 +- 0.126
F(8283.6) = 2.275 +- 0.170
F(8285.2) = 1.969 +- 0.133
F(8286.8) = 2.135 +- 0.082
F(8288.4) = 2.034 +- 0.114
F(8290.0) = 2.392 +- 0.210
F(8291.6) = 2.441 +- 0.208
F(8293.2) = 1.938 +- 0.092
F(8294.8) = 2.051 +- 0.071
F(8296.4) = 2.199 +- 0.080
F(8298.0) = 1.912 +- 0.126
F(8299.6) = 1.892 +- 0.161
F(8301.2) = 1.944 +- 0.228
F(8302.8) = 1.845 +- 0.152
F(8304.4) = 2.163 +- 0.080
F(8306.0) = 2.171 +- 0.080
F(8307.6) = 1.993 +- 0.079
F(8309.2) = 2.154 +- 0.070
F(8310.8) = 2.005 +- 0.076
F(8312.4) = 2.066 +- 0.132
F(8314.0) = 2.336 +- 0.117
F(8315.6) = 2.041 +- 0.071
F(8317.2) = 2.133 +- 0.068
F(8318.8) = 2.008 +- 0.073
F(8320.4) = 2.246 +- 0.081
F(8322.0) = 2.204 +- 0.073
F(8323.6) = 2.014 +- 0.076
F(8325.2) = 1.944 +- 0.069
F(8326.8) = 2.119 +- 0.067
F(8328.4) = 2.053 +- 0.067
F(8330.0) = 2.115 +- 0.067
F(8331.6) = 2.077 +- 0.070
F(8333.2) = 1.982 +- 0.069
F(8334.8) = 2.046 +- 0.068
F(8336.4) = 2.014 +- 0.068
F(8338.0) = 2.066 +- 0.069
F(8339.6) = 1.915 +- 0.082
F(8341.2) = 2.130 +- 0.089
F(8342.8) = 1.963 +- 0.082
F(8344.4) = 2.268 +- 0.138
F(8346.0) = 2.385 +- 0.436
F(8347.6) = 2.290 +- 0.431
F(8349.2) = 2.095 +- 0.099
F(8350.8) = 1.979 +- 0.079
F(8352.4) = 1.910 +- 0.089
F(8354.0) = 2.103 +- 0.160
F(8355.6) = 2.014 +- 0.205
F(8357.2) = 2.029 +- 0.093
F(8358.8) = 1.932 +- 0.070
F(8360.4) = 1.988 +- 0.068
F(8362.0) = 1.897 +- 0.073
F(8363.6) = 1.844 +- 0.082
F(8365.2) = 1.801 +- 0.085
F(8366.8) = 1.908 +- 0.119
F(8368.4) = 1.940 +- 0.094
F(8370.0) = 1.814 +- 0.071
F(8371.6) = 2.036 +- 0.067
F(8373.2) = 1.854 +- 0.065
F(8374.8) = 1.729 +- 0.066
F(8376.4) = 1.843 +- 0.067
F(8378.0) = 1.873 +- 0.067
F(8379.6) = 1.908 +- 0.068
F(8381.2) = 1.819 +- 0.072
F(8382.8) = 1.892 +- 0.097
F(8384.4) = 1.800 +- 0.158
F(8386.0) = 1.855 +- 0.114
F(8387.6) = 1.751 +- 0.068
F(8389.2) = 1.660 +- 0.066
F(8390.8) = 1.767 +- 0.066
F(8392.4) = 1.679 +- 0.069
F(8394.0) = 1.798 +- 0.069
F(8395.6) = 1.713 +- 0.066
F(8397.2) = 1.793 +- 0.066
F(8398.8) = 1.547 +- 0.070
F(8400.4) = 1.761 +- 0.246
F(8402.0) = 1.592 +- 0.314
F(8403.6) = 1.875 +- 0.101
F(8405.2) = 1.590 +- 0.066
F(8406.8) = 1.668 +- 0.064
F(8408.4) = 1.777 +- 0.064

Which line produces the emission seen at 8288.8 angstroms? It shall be C III]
